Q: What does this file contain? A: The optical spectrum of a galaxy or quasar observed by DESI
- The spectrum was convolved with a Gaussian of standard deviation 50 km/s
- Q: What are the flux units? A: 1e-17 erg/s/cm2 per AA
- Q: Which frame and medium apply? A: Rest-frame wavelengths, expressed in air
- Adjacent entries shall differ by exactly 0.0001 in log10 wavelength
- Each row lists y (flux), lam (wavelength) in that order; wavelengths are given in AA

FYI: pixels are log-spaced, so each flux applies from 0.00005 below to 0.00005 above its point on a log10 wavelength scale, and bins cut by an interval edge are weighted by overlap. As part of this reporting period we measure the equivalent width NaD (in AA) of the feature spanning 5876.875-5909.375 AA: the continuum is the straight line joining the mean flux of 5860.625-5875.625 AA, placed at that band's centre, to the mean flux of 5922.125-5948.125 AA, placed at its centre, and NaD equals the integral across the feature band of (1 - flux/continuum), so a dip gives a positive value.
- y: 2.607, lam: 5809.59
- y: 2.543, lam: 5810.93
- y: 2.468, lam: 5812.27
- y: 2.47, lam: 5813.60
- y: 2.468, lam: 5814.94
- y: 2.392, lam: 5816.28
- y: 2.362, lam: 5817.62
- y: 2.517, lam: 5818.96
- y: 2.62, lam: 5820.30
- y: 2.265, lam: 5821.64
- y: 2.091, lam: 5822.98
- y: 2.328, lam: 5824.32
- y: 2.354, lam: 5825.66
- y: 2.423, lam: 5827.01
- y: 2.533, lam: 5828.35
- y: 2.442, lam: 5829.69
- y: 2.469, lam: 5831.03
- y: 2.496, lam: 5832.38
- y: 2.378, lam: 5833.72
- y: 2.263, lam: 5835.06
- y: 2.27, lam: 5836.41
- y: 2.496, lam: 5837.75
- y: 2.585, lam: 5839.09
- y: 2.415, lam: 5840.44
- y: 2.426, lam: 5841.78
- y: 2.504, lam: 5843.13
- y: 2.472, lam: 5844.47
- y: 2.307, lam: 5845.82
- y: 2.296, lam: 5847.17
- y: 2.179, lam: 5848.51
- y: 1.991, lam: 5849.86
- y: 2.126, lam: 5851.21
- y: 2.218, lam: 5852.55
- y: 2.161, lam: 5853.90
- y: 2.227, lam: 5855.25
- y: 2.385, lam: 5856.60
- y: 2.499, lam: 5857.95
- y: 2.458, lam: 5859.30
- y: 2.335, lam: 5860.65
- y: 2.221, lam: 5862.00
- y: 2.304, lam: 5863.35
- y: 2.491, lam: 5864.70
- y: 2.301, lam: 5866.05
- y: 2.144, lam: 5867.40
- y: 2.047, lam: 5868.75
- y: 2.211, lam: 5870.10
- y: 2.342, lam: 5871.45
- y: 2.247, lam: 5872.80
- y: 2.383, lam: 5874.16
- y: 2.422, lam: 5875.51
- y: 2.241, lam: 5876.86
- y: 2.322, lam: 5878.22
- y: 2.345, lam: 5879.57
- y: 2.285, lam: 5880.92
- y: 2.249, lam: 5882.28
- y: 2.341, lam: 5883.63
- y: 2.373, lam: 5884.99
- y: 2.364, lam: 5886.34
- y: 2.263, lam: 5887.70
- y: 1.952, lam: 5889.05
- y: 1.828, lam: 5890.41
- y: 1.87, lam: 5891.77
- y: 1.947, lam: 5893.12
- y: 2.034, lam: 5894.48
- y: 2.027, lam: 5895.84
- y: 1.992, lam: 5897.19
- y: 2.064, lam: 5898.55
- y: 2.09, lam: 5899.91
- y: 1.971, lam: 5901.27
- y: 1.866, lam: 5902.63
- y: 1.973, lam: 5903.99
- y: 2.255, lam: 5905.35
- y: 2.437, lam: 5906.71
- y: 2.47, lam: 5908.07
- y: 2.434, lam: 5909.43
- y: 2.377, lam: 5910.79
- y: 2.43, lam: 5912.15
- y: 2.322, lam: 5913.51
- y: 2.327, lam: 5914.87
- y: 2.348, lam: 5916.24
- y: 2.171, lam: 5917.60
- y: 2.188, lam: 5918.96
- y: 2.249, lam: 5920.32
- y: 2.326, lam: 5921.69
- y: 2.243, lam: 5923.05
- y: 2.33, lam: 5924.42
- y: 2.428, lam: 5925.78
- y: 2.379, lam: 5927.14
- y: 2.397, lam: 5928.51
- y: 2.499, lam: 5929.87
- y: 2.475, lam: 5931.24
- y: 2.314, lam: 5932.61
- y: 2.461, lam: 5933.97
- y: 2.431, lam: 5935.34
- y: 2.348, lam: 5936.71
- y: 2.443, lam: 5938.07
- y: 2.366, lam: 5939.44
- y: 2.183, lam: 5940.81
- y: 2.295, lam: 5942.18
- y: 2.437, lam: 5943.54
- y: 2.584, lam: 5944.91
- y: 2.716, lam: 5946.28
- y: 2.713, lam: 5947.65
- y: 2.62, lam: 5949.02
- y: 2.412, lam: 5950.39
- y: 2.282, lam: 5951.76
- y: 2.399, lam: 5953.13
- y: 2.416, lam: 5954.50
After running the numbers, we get 2.5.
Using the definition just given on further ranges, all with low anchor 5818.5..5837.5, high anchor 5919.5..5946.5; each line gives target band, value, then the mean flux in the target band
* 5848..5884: 1.7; 2.28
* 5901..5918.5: 0.9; 2.27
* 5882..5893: 1.1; 2.14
